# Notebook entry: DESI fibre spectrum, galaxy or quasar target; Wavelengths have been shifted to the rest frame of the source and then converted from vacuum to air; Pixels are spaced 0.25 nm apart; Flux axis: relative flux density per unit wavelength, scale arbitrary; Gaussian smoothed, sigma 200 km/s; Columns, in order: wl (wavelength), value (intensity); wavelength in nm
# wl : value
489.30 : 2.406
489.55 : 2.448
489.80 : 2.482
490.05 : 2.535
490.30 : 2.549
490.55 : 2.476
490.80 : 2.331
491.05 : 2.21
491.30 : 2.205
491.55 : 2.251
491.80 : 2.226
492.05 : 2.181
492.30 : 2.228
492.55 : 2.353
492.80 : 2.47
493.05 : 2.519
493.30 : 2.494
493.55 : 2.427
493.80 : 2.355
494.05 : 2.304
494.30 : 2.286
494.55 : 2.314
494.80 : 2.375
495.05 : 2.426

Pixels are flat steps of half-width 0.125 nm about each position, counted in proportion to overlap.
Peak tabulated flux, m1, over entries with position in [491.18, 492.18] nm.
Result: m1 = 2.251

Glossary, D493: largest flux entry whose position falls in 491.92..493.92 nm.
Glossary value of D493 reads 2.519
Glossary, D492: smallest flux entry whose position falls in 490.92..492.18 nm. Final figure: 2.181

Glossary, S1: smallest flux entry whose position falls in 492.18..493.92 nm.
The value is 2.228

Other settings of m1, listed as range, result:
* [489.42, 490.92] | 2.549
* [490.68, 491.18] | 2.331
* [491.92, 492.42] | 2.228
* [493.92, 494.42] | 2.304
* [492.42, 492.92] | 2.47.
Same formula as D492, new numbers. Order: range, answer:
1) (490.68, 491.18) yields 2.21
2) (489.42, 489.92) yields 2.448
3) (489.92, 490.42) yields 2.535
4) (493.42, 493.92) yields 2.355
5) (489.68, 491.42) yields 2.205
